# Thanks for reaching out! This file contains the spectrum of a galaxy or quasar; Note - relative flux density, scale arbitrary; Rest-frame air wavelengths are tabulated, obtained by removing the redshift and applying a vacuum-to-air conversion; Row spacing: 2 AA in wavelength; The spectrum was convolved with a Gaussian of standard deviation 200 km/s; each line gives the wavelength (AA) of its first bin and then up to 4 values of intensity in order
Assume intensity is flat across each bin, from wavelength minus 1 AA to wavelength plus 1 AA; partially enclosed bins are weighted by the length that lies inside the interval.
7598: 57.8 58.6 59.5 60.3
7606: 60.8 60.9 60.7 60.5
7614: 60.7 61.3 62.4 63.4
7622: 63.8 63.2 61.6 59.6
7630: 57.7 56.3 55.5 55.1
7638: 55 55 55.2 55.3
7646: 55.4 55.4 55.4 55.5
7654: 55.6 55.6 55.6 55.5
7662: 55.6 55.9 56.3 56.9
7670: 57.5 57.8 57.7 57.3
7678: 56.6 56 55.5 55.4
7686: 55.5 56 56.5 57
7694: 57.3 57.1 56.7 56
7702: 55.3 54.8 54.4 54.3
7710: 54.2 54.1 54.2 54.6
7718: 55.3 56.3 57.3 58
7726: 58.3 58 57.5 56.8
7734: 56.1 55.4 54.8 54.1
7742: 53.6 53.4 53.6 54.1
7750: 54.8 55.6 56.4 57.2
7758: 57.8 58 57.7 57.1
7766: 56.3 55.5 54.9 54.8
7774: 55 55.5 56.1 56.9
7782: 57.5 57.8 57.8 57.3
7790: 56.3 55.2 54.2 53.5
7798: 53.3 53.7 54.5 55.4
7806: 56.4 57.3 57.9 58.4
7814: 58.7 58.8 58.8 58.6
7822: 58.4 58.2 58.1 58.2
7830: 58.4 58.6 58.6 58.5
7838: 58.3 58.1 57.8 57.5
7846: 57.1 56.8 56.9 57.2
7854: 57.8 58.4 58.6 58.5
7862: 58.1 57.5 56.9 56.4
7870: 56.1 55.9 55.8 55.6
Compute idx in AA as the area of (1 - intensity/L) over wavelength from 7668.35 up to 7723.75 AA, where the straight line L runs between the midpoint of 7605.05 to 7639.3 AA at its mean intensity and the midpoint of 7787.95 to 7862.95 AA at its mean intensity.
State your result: 2.8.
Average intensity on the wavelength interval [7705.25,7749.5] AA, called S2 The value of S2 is 55.4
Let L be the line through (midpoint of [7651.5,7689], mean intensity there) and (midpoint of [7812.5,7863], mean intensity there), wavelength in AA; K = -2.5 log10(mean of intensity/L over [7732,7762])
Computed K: 0.03 mag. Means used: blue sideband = 56.2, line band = 55.5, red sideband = 58.1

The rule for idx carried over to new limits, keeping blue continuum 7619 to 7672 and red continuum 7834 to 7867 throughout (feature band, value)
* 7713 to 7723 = 0.31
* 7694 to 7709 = 0.42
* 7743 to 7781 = 1.08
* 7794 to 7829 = 0.46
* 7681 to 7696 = 0.25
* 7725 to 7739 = 0.16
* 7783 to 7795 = 0.23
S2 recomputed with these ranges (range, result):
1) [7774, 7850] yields 57.1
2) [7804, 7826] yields 58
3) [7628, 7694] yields 56.1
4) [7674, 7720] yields 55.7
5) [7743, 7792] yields 56.1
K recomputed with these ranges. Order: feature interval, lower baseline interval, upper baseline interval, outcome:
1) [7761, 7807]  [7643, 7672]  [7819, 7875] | 0.03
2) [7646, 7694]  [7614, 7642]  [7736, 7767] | 0.03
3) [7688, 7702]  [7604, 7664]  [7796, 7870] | 0.02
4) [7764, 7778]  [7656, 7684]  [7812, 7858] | 0.04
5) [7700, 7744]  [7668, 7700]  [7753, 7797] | 0.02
